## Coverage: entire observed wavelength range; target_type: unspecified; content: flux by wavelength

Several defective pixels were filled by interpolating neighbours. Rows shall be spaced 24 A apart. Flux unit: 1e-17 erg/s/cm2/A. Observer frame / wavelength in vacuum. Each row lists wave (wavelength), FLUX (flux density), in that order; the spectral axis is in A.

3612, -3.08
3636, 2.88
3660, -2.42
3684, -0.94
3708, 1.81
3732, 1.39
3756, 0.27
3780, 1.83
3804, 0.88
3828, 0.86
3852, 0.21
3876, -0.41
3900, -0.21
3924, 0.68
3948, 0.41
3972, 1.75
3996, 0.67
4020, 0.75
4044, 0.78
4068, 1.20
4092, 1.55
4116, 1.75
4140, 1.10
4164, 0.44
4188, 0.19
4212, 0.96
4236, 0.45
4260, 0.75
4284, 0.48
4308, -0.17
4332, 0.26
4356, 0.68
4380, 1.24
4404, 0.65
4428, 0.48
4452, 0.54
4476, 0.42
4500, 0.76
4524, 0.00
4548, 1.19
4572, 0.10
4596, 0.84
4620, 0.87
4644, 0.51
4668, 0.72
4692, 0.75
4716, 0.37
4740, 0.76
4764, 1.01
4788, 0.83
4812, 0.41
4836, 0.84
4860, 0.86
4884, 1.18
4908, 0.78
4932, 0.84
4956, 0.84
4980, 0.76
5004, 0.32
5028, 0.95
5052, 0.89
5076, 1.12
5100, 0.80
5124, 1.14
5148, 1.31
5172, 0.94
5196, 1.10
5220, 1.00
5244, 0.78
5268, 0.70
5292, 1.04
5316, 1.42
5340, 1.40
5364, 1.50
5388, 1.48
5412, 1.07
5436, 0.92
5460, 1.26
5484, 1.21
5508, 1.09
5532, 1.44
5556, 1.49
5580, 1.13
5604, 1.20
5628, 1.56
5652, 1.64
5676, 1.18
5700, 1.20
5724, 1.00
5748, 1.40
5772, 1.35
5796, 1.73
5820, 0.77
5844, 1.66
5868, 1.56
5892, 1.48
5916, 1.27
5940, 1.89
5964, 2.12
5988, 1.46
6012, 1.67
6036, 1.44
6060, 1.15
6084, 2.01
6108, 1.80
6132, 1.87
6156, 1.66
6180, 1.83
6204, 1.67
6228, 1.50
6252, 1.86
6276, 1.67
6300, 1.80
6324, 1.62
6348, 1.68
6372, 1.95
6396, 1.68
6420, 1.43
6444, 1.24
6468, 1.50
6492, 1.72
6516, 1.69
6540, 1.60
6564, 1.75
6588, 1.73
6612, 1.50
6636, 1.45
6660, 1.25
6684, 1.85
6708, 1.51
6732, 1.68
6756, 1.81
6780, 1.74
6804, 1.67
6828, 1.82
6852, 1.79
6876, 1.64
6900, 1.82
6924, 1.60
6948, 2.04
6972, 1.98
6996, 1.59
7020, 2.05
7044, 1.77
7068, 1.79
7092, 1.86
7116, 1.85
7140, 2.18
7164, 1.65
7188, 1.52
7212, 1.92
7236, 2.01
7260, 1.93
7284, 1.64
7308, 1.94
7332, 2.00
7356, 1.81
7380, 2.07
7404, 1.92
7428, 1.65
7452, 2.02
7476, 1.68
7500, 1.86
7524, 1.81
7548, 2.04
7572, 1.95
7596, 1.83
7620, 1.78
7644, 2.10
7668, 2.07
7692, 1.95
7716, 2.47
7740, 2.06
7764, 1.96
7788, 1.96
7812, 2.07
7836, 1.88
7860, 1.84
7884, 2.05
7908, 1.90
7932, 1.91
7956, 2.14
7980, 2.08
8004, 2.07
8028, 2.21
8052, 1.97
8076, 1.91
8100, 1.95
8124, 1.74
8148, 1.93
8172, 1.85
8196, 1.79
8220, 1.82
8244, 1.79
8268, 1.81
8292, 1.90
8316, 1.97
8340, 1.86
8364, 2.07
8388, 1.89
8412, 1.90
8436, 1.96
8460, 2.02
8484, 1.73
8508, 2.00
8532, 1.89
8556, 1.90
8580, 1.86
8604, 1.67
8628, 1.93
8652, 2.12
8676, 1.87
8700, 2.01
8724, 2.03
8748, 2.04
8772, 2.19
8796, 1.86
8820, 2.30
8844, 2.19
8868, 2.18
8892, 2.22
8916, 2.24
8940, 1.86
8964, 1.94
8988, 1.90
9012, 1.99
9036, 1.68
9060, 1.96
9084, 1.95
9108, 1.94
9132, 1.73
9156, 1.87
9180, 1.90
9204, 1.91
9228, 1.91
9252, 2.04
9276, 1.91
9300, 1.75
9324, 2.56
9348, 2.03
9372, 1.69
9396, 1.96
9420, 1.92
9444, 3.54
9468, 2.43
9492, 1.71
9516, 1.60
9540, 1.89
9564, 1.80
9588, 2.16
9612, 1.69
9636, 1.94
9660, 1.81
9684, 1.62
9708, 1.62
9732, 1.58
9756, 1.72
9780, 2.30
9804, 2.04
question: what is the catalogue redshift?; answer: 0.33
